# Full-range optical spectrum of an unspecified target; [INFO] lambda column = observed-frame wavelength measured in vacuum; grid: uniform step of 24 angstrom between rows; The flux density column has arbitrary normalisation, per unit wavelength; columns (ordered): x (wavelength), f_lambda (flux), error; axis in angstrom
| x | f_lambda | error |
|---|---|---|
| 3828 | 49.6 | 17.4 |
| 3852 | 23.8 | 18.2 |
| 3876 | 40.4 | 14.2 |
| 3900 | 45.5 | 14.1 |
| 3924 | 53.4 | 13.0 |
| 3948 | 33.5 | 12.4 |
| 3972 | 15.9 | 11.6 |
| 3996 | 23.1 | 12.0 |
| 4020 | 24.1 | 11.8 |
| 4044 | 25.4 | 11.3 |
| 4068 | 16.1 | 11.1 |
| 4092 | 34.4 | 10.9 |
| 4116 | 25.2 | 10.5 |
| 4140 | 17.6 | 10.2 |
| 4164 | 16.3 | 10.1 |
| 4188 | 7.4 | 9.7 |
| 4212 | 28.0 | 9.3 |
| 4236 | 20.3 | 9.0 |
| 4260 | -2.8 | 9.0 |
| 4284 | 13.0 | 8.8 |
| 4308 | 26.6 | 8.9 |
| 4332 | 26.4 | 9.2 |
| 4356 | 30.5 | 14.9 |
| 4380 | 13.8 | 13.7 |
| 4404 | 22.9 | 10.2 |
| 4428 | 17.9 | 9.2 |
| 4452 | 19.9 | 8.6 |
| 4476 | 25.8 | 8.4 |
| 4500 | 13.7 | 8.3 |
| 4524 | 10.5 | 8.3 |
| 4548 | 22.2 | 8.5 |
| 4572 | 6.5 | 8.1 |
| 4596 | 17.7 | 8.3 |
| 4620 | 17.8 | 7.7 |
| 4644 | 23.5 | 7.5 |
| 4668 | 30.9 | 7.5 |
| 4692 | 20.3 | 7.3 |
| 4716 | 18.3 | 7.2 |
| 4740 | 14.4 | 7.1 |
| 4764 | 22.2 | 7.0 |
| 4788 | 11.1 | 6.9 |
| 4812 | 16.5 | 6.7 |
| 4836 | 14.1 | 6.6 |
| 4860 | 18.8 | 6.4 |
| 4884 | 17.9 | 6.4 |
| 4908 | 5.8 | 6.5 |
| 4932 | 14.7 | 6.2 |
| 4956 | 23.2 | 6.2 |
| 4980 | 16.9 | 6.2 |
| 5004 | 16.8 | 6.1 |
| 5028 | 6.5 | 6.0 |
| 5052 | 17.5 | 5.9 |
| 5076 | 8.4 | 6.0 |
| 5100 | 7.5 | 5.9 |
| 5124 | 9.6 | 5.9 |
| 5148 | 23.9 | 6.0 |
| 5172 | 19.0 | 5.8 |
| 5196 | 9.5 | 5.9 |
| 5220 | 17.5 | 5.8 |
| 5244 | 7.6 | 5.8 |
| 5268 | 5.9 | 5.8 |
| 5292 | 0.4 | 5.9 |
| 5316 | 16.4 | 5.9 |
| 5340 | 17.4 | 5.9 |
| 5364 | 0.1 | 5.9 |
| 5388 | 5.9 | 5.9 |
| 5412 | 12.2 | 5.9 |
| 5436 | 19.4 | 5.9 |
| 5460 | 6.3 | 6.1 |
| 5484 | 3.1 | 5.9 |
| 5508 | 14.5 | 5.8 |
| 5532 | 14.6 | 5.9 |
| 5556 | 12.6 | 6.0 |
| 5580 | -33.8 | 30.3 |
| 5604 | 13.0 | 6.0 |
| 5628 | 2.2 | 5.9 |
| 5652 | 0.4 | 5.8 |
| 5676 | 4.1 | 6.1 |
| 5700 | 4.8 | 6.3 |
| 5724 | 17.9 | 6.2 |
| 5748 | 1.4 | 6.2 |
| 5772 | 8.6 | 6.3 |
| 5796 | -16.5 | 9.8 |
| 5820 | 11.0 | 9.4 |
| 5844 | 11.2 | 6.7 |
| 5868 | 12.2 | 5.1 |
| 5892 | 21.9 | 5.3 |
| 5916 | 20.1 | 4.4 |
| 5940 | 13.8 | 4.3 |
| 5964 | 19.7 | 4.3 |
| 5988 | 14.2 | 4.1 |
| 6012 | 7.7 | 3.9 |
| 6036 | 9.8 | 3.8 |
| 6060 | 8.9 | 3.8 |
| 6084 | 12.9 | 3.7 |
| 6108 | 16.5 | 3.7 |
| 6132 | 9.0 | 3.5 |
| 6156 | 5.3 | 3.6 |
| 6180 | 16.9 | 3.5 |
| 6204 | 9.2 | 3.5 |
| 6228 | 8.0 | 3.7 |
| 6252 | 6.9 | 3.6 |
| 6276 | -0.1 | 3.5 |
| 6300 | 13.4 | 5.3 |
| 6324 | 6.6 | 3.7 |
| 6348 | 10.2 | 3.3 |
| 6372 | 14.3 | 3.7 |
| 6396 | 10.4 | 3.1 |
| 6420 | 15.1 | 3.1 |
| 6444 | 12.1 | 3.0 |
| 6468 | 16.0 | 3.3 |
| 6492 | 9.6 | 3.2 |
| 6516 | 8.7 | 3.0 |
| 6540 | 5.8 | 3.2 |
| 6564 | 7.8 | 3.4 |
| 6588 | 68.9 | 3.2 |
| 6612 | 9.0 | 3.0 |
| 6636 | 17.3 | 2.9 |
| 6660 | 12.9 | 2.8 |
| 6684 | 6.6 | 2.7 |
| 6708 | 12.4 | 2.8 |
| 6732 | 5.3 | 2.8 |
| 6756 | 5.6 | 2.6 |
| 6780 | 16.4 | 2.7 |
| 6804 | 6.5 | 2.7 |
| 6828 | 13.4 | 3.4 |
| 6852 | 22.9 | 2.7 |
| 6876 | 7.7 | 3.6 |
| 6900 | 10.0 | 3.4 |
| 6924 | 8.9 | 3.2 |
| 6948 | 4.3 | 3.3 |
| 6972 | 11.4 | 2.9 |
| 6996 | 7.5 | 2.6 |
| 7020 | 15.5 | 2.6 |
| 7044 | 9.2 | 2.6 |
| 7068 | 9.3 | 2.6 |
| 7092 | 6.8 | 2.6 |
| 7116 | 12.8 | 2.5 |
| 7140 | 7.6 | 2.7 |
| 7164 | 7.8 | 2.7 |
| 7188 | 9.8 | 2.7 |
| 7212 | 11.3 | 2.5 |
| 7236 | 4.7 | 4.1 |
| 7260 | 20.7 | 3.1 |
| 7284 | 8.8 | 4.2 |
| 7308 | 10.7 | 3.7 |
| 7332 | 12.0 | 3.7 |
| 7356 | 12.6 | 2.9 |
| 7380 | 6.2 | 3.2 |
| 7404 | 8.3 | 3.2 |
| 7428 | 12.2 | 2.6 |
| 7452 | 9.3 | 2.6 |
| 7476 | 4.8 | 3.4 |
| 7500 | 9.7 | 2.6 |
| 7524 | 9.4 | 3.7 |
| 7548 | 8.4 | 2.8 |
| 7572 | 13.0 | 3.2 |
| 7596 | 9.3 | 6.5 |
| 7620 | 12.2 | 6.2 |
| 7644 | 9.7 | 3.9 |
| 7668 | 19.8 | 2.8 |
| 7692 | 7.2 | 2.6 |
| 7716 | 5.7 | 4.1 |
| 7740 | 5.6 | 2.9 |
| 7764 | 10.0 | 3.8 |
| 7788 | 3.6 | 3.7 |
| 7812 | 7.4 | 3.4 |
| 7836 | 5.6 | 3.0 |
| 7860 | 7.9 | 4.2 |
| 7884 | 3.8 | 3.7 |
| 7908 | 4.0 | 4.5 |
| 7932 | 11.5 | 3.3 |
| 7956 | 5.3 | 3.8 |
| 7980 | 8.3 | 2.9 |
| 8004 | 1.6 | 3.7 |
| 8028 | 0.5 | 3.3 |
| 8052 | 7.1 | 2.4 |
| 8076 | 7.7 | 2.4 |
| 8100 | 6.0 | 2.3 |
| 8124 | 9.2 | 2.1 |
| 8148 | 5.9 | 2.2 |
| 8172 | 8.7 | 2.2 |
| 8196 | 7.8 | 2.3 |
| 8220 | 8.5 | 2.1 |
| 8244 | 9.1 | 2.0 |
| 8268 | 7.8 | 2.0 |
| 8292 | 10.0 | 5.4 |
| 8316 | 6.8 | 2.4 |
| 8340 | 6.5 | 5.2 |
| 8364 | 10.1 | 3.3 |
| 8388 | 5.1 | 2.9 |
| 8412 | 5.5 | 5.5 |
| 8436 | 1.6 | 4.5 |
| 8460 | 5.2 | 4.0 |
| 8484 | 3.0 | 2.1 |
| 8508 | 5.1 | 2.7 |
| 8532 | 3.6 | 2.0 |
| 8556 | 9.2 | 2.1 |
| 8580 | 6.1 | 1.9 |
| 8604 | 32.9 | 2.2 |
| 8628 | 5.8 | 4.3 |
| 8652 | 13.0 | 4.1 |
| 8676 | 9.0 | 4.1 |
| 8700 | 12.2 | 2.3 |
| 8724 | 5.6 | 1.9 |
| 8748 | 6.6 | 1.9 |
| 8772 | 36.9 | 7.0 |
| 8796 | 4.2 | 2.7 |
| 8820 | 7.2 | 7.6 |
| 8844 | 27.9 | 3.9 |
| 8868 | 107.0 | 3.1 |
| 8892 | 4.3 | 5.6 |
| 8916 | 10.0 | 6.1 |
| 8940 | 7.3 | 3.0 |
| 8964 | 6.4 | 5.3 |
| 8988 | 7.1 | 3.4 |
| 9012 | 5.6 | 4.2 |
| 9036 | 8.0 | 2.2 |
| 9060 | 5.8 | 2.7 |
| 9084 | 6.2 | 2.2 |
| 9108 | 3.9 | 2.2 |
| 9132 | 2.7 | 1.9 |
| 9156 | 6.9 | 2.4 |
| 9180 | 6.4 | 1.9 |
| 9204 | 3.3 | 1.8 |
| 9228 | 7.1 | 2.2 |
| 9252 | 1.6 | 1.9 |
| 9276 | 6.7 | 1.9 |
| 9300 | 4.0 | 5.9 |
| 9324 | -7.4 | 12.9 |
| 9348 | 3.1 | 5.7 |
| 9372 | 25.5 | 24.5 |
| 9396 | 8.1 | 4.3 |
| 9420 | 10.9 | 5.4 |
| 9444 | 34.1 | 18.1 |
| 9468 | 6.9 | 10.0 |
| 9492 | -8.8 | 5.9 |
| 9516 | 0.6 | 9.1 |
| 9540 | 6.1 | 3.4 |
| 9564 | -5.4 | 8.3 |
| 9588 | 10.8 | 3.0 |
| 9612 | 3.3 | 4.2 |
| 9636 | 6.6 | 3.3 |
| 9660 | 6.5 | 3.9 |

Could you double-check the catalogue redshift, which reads 0.77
